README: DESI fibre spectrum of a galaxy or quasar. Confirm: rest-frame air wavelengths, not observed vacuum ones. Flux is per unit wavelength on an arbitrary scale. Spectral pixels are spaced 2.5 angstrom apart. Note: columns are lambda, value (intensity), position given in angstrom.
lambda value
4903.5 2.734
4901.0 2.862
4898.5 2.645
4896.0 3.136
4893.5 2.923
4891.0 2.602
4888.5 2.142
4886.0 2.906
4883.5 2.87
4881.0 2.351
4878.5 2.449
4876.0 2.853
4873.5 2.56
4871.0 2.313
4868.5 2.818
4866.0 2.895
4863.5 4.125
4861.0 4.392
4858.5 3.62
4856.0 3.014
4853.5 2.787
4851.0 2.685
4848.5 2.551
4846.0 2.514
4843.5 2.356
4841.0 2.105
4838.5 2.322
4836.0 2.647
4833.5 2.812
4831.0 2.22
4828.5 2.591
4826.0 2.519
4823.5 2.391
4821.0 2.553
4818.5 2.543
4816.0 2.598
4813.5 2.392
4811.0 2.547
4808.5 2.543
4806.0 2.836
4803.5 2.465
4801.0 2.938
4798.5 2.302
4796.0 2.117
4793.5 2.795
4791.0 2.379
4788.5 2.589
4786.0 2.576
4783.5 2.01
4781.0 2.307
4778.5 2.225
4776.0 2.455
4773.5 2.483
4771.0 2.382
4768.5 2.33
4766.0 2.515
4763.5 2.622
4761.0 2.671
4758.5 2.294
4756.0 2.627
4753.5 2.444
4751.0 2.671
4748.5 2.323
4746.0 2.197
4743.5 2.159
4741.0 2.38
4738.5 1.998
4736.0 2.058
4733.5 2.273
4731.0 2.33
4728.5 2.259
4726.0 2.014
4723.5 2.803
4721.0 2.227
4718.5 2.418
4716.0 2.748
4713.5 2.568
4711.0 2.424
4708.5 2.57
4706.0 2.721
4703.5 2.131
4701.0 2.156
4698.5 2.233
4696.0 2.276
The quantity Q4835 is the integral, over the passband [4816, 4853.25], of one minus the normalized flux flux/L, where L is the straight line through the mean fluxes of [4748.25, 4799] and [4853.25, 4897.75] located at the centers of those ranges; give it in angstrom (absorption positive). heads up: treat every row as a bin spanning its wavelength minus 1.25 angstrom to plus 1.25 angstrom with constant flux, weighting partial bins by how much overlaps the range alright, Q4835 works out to 3.2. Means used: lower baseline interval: 2.44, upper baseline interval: 2.93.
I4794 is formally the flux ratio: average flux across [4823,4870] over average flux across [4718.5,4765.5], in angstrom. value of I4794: 1.19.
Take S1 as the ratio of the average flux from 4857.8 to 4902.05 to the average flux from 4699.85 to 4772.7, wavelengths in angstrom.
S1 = 1.2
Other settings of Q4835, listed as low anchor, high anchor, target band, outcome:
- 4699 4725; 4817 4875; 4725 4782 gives 4.6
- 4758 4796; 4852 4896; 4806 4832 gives 1.3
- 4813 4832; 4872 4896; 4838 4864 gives -3.8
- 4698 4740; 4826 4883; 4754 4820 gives 2.0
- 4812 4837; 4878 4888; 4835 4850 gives 0.8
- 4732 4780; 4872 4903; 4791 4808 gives -0.6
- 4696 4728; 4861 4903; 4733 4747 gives 1.7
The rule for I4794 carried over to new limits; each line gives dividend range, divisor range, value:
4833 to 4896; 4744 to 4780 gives 1.14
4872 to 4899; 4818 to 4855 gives 1.07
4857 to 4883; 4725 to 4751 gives 1.36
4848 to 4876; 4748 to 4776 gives 1.23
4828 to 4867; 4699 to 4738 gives 1.21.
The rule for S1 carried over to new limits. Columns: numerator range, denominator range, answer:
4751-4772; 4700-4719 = 1.01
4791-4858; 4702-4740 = 1.08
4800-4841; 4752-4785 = 1.05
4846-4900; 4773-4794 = 1.19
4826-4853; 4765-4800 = 1.04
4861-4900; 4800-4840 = 1.11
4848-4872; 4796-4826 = 1.24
